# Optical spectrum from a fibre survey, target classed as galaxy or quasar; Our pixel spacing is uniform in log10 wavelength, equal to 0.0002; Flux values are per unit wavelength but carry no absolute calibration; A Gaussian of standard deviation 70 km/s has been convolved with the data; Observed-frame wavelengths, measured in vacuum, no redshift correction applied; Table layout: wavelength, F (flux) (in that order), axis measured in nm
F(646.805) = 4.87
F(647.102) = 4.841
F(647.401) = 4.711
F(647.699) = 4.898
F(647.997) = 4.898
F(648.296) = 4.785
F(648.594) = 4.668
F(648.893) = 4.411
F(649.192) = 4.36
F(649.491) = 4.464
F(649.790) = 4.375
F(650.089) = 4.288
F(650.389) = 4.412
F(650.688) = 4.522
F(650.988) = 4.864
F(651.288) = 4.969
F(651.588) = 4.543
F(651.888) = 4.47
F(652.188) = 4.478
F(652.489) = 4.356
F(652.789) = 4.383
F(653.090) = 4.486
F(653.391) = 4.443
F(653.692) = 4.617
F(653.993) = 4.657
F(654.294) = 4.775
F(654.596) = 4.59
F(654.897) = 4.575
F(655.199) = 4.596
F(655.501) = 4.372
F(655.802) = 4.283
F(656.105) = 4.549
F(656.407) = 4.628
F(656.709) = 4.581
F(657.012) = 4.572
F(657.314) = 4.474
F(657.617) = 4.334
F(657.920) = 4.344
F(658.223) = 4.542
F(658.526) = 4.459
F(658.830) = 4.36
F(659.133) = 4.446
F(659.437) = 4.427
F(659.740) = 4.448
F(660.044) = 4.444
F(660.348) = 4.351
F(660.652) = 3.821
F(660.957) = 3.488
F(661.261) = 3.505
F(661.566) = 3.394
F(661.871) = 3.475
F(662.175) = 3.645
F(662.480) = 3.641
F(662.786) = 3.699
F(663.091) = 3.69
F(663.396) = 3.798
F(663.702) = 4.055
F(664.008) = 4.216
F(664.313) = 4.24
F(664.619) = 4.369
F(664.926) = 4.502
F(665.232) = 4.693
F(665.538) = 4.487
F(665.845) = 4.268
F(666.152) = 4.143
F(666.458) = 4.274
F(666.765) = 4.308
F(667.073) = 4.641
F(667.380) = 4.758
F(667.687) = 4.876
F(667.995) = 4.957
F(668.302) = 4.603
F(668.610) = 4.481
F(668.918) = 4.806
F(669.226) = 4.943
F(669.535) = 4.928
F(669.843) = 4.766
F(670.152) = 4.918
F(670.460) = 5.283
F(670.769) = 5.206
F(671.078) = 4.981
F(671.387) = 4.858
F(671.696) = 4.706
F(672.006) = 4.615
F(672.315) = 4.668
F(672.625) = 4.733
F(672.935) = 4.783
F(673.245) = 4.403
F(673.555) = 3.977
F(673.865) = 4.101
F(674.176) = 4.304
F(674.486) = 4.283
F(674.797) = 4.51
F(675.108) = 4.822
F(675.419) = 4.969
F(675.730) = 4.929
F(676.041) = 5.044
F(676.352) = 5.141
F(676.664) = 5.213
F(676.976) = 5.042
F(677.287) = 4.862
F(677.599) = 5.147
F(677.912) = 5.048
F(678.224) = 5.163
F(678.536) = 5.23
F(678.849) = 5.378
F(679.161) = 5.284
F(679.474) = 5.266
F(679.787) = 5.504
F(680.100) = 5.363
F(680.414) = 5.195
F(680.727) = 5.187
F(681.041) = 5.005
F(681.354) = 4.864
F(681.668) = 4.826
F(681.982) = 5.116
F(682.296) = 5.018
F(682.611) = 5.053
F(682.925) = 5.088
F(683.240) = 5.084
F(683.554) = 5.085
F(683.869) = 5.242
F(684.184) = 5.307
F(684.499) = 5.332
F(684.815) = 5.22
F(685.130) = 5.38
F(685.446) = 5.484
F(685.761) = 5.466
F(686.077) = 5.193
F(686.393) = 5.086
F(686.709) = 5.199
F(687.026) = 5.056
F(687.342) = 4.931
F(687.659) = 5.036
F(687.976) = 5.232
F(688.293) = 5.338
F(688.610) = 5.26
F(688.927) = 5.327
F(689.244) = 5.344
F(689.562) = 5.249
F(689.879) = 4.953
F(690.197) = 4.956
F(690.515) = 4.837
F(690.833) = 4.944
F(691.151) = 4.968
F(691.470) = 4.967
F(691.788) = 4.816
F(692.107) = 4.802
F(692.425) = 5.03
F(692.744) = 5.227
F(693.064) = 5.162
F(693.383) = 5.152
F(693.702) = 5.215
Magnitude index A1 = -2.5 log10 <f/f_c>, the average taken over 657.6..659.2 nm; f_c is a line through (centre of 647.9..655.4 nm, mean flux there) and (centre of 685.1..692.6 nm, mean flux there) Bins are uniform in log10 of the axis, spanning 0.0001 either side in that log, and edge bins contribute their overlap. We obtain 0.057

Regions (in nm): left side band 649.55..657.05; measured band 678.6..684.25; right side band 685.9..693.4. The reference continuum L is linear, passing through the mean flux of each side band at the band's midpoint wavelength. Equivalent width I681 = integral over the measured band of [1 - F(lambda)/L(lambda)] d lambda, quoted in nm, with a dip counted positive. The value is -0.23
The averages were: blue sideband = 4.53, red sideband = 5.09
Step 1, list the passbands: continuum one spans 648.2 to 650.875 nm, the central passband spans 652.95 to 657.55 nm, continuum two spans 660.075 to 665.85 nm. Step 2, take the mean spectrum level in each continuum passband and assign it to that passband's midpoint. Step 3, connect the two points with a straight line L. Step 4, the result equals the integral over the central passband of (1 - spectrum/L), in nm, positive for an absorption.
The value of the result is -0.31 nm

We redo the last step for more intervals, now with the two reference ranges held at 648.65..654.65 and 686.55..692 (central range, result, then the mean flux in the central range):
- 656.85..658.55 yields 0.059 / 4.45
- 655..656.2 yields 0.035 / 4.45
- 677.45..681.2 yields -0.227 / 5.23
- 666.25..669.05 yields 0.081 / 4.62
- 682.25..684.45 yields -0.066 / 5.14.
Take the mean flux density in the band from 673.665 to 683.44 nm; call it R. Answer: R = 5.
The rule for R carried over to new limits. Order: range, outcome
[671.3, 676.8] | 4.67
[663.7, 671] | 4.63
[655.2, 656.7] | 4.48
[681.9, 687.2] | 5.2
